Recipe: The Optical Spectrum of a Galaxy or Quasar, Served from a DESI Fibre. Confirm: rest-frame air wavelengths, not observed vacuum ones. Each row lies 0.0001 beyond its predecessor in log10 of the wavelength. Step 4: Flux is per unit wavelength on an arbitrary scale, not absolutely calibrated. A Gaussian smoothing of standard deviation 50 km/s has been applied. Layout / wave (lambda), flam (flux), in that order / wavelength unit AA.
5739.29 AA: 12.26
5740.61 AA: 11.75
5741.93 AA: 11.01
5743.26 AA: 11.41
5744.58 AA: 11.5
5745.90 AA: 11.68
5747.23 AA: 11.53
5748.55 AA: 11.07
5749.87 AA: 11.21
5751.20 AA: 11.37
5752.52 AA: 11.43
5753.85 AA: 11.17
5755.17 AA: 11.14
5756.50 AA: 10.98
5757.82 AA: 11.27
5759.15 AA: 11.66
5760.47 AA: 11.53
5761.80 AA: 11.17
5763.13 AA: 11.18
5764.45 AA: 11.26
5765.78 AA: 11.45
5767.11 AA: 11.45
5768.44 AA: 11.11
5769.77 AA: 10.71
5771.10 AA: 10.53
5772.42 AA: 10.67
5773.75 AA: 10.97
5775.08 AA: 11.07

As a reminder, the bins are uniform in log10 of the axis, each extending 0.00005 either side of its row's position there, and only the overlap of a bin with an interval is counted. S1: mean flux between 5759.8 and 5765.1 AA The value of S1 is 11.3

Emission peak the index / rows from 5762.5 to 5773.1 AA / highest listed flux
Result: 11.45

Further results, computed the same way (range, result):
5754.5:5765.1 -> 11.66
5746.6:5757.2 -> 11.53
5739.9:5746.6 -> 11.75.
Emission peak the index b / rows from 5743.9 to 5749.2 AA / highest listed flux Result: 11.68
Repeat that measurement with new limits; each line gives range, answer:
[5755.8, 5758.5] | 11.27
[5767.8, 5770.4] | 11.11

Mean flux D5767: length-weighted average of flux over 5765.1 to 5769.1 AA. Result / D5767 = 11.3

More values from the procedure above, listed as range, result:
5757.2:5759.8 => 11.4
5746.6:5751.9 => 11.3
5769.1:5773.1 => 10.7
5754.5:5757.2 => 11.1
